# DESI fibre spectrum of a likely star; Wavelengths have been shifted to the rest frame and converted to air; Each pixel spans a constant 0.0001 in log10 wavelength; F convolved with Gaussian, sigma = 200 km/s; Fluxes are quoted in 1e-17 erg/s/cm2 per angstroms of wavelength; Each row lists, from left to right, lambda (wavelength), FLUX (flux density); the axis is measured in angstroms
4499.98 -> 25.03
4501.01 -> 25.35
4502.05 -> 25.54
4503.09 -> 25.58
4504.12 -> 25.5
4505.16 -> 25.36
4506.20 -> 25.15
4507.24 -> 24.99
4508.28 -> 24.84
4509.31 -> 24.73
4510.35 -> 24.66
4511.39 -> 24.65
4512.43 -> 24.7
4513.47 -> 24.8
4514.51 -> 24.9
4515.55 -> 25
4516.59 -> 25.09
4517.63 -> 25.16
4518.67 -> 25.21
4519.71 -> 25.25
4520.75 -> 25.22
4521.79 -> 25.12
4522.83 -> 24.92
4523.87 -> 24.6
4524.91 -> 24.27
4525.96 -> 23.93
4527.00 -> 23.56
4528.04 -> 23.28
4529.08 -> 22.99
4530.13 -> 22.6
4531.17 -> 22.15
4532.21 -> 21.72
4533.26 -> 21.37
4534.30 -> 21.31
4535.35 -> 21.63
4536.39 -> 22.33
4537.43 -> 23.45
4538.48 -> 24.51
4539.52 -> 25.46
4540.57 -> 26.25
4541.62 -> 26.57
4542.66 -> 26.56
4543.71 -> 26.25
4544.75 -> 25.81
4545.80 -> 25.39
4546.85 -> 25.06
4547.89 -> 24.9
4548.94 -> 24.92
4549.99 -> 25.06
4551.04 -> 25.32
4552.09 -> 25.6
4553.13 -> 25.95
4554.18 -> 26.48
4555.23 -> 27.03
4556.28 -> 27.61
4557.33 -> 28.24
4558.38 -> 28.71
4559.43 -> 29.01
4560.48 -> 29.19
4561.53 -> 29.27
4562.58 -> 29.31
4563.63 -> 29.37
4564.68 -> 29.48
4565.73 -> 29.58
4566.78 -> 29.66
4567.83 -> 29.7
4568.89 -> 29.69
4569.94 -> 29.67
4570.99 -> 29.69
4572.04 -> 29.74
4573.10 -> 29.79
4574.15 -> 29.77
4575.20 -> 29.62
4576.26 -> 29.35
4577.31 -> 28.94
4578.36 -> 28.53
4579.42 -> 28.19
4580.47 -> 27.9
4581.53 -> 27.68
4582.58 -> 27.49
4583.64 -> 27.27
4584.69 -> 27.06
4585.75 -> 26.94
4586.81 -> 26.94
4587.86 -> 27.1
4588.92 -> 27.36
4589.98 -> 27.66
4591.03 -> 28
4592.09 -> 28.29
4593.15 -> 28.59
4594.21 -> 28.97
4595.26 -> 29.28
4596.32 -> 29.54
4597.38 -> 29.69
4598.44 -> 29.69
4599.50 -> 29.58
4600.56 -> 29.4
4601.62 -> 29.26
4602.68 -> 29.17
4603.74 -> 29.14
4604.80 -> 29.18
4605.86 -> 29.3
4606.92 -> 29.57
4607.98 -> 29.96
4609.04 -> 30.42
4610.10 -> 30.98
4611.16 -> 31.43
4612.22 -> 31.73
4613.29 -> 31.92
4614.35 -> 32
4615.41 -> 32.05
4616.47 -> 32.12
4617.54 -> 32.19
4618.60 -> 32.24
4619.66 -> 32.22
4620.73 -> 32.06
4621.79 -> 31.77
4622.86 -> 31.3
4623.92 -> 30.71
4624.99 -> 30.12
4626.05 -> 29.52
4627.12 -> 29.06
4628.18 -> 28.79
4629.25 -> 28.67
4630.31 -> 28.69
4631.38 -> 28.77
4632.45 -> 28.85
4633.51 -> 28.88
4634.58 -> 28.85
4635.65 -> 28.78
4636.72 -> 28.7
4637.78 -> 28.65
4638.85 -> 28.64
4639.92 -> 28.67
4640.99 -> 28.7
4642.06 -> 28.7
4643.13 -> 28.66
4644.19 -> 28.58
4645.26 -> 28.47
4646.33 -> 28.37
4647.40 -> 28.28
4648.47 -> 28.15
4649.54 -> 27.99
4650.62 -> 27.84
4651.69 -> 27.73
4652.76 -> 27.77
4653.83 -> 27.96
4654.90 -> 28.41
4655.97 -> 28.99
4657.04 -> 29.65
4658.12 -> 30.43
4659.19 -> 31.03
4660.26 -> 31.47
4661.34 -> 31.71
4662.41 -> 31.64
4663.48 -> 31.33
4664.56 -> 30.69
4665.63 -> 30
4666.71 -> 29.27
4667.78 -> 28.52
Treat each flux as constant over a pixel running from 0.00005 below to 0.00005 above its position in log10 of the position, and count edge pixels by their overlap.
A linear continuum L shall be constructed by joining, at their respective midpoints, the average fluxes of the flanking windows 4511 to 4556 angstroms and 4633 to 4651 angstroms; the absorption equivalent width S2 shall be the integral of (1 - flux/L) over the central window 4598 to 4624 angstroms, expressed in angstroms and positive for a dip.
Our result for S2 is -3.2 angstroms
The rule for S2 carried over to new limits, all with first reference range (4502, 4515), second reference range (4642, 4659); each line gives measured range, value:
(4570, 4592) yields -1.2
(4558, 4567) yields -1.0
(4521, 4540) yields 1.7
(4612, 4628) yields -2.0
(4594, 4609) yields -1.2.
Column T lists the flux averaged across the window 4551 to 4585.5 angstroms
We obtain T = 28.5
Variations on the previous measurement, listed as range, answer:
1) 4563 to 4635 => 29.5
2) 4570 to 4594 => 28.3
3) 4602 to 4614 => 30.3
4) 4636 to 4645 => 28.7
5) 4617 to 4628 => 31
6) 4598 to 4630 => 30.5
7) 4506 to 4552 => 24.5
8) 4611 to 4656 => 29.6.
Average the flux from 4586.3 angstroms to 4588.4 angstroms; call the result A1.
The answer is 27.1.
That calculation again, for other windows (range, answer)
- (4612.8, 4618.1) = 32.1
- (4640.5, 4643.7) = 28.7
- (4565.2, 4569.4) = 29.6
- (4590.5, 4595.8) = 28.7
